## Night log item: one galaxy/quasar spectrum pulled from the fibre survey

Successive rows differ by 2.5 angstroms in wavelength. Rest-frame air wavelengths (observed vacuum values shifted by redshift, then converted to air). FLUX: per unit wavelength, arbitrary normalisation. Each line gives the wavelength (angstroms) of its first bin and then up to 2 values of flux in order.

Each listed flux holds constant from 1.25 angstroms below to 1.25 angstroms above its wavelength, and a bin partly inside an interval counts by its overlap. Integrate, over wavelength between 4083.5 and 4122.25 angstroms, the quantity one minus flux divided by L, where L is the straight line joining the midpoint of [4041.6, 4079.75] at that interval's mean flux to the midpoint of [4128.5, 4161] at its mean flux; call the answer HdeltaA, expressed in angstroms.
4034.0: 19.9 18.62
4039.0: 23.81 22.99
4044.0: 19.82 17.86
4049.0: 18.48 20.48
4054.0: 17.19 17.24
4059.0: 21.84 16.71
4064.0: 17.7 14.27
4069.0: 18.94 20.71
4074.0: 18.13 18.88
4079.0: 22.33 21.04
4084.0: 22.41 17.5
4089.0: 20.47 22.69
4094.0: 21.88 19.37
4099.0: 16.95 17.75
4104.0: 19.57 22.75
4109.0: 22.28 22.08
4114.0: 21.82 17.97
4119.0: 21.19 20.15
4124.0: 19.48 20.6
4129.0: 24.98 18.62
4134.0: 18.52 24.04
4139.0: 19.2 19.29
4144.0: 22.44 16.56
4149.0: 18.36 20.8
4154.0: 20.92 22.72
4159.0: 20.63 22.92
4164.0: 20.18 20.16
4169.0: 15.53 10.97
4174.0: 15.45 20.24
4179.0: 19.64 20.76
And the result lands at -1.5 angstroms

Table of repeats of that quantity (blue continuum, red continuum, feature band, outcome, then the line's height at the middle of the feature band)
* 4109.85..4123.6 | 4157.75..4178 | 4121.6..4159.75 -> -1.87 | 19.5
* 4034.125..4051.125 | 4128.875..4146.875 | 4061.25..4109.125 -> 1.62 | 20.3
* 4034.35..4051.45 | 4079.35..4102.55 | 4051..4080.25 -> 2.22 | 20.2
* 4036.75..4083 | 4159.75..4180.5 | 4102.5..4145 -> -4.89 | 18.7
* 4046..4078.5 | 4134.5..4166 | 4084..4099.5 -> -0.80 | 19.2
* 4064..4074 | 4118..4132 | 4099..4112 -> -0.34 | 19.9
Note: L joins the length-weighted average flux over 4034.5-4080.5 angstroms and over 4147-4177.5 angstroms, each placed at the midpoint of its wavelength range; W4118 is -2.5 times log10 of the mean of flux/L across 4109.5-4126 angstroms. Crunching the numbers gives -0.08 mag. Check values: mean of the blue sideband 19.2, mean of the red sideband 19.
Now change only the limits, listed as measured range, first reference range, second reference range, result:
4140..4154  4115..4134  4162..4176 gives -0.055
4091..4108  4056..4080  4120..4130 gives 0.001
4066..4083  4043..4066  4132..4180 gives -0.047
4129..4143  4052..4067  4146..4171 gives -0.063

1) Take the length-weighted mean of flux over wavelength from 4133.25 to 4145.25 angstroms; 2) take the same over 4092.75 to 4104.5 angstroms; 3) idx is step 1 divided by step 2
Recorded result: 1.09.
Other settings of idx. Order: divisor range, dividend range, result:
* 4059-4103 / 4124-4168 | 1.06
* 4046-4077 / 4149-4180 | 1.04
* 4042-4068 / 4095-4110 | 1.08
